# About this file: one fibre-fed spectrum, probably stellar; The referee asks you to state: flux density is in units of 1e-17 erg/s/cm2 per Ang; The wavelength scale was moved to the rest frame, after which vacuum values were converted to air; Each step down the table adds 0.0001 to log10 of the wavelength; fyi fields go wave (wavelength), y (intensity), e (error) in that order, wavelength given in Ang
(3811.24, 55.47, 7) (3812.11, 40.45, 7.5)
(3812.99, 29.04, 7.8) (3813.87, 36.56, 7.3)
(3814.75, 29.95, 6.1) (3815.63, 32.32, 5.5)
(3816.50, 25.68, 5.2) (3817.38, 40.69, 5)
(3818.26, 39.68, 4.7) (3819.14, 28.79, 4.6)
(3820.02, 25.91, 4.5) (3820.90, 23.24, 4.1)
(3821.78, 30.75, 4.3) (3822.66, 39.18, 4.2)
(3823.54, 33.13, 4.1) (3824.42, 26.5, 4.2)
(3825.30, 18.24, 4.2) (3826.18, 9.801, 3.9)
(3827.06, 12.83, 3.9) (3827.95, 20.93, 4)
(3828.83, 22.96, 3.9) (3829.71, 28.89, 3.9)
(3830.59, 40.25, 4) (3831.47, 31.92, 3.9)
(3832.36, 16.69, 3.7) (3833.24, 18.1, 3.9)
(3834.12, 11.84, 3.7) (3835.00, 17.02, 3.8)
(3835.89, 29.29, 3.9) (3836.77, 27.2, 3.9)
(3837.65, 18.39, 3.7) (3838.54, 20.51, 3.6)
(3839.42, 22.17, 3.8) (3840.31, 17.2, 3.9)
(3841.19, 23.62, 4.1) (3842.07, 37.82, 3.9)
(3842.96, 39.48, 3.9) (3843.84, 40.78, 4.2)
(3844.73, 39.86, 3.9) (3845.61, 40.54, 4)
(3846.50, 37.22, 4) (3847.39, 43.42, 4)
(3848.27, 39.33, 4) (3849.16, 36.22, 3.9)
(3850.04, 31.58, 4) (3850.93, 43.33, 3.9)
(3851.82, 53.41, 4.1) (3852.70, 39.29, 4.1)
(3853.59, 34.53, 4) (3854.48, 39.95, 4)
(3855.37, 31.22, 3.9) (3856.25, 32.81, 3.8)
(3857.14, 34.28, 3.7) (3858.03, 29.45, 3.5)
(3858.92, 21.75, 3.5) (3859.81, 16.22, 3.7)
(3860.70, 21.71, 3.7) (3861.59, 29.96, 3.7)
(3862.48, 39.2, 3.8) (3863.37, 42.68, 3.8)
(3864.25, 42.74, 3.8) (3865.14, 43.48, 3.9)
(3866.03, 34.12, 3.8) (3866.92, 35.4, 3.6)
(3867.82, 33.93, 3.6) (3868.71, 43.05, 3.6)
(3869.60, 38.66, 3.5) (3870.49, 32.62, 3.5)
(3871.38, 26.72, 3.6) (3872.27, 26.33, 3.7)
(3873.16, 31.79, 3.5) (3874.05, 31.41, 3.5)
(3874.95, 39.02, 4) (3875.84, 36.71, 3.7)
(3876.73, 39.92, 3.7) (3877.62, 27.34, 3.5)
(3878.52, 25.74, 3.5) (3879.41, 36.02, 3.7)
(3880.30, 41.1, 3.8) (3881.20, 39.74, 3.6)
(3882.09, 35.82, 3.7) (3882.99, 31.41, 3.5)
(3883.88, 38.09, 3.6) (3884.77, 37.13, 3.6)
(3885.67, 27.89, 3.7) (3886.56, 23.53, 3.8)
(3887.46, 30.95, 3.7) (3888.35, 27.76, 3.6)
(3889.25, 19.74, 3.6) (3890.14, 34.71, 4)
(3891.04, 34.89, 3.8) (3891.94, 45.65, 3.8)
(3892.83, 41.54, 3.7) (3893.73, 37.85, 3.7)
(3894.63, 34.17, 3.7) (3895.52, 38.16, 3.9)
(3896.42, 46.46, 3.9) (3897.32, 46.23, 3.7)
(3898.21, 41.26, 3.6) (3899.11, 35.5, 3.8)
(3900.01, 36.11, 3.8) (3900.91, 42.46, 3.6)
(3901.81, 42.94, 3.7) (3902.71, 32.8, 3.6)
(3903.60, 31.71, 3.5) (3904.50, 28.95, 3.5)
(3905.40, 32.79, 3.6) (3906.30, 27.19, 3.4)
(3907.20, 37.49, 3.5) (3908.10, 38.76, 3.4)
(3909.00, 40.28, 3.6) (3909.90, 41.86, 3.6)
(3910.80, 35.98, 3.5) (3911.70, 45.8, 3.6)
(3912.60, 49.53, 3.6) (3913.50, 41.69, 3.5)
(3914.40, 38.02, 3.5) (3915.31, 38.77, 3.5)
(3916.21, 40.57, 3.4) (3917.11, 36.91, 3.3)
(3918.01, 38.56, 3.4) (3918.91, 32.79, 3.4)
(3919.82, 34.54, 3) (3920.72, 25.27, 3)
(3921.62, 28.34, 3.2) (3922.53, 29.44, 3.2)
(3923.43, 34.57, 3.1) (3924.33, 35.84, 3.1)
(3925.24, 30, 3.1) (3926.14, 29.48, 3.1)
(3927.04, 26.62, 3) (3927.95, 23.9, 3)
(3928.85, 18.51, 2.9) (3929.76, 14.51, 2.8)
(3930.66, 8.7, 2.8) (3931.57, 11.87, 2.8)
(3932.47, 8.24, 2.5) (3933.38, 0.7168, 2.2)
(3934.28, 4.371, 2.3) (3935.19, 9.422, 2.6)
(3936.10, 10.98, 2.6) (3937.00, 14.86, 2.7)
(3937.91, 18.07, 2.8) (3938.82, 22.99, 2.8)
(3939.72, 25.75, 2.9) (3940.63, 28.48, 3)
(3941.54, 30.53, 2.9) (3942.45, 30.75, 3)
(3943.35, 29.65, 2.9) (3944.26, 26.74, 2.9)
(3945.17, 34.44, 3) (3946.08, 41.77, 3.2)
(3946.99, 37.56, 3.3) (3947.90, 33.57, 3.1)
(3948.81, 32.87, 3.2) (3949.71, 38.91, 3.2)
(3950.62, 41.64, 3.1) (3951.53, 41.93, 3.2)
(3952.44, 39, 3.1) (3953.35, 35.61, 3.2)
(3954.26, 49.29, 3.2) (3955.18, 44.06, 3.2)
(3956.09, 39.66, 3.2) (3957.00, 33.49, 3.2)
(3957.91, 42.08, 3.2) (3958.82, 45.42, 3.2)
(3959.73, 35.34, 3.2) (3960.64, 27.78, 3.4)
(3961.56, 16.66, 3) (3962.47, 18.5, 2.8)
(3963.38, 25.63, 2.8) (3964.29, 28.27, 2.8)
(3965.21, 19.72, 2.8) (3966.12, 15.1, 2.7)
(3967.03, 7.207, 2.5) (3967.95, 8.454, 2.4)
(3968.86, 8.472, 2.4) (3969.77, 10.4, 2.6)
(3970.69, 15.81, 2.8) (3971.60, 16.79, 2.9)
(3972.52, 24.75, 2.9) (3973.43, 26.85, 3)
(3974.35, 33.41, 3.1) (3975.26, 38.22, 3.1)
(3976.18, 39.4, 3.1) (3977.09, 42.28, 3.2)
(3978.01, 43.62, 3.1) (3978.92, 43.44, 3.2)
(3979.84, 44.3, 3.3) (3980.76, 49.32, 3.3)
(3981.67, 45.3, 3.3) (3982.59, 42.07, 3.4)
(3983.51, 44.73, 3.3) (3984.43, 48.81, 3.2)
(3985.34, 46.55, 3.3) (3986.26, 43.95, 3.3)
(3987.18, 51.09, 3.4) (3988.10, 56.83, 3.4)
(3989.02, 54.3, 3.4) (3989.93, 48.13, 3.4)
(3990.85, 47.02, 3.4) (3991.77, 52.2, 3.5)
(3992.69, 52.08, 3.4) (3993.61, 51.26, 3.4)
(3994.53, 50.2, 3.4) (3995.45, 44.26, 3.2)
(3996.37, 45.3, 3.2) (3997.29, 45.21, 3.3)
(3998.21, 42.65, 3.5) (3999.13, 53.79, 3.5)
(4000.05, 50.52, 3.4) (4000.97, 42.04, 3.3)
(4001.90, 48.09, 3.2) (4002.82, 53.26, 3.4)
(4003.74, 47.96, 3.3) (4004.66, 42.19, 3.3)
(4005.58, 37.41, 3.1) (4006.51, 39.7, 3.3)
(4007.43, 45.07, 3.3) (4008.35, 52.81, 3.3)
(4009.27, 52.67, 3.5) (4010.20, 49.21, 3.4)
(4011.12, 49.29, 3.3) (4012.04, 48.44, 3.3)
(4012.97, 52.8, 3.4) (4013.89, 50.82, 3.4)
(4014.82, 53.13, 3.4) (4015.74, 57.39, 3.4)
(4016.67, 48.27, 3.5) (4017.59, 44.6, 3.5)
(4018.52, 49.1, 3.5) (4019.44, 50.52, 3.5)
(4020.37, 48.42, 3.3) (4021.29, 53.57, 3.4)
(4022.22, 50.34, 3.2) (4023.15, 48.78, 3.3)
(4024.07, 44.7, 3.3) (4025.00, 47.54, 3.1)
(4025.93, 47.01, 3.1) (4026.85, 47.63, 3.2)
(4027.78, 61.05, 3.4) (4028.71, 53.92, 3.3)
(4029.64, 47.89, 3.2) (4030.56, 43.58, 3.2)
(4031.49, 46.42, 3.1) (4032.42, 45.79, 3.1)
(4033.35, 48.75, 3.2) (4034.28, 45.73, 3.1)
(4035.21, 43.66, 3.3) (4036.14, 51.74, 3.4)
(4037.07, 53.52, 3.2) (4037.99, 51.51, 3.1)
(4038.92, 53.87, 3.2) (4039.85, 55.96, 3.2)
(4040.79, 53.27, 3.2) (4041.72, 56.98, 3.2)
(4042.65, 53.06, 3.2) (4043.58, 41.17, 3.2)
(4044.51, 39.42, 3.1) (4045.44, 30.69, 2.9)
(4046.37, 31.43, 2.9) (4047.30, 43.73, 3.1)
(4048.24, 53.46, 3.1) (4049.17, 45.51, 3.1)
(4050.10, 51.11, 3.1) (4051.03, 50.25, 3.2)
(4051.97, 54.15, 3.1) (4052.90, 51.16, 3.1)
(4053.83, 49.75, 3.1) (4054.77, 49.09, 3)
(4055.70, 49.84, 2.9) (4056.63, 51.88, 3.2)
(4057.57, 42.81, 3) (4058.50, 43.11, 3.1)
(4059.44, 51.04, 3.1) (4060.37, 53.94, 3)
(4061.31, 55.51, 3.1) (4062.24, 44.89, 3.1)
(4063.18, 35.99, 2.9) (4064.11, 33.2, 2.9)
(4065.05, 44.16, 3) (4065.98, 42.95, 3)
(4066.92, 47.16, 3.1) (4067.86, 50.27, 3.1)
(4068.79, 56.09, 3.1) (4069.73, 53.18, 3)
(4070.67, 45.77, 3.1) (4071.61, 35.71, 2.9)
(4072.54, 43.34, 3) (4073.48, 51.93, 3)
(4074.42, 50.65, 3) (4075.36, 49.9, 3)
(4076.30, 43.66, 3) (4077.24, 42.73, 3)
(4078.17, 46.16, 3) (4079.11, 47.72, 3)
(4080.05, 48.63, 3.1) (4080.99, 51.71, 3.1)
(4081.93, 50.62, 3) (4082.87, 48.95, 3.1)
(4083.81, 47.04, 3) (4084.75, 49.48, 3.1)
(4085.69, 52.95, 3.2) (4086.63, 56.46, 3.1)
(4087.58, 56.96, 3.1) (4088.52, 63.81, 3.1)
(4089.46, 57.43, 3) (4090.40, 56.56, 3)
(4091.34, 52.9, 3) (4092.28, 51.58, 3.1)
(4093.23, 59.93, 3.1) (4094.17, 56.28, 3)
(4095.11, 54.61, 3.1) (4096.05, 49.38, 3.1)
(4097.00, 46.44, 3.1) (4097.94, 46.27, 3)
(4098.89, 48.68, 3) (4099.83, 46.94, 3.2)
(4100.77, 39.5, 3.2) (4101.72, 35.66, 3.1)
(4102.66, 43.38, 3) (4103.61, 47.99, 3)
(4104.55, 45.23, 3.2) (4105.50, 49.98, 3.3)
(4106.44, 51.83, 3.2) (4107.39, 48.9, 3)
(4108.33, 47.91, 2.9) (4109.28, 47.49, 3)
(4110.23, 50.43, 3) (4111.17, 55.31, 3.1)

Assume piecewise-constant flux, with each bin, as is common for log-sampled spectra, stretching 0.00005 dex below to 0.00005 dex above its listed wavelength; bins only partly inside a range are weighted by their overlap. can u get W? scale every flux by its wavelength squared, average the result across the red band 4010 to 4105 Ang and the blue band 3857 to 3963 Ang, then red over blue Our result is 1.62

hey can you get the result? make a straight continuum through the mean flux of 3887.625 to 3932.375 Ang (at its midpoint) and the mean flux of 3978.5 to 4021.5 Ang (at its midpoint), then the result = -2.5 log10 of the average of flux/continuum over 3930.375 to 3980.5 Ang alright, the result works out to 0.44 mag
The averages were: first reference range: 33.8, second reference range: 48.3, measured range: 27.5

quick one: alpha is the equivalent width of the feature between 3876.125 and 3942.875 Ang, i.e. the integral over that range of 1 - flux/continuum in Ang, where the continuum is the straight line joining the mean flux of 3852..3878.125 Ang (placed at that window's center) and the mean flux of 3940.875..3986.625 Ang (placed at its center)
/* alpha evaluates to 4.8 Ang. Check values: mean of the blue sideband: 33.8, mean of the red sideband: 33.2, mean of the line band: 31.2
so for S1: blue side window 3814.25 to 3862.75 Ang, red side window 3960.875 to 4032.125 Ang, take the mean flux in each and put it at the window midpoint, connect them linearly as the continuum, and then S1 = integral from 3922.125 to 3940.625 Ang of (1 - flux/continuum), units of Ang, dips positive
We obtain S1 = 8.9 Ang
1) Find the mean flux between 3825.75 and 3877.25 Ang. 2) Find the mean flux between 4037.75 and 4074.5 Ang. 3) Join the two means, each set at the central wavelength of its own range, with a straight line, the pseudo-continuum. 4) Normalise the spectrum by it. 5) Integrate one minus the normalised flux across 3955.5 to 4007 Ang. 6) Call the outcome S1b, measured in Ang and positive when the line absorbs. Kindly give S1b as 4.6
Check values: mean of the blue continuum 31.4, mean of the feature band 38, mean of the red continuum 47.4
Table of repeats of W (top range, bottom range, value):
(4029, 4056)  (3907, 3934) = 1.69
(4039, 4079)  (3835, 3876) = 1.56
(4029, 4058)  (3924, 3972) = 1.98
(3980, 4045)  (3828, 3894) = 1.62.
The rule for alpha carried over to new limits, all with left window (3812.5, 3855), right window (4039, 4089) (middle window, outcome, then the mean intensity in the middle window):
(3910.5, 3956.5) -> 9.8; 29.8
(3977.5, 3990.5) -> -1.7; 47.3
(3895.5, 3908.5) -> -0.6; 37.2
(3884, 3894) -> 0.4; 33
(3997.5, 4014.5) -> -1.6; 47.7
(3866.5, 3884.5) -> -0.6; 34.6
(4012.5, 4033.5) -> -2.2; 49.7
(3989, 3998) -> -1.3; 48.6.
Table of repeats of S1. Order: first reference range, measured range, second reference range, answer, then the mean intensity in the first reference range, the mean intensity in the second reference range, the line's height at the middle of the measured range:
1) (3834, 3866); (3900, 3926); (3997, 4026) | 1.8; 32.7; 48.4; 38.8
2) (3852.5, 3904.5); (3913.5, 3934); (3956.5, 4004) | 5.3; 34.7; 37.8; 36.1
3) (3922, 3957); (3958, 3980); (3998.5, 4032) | 5.7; 27.3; 48.9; 35.7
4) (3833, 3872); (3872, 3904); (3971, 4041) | 0.6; 32.6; 47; 35.9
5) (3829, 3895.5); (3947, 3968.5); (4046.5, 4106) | 4.6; 32.8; 48.7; 39.9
